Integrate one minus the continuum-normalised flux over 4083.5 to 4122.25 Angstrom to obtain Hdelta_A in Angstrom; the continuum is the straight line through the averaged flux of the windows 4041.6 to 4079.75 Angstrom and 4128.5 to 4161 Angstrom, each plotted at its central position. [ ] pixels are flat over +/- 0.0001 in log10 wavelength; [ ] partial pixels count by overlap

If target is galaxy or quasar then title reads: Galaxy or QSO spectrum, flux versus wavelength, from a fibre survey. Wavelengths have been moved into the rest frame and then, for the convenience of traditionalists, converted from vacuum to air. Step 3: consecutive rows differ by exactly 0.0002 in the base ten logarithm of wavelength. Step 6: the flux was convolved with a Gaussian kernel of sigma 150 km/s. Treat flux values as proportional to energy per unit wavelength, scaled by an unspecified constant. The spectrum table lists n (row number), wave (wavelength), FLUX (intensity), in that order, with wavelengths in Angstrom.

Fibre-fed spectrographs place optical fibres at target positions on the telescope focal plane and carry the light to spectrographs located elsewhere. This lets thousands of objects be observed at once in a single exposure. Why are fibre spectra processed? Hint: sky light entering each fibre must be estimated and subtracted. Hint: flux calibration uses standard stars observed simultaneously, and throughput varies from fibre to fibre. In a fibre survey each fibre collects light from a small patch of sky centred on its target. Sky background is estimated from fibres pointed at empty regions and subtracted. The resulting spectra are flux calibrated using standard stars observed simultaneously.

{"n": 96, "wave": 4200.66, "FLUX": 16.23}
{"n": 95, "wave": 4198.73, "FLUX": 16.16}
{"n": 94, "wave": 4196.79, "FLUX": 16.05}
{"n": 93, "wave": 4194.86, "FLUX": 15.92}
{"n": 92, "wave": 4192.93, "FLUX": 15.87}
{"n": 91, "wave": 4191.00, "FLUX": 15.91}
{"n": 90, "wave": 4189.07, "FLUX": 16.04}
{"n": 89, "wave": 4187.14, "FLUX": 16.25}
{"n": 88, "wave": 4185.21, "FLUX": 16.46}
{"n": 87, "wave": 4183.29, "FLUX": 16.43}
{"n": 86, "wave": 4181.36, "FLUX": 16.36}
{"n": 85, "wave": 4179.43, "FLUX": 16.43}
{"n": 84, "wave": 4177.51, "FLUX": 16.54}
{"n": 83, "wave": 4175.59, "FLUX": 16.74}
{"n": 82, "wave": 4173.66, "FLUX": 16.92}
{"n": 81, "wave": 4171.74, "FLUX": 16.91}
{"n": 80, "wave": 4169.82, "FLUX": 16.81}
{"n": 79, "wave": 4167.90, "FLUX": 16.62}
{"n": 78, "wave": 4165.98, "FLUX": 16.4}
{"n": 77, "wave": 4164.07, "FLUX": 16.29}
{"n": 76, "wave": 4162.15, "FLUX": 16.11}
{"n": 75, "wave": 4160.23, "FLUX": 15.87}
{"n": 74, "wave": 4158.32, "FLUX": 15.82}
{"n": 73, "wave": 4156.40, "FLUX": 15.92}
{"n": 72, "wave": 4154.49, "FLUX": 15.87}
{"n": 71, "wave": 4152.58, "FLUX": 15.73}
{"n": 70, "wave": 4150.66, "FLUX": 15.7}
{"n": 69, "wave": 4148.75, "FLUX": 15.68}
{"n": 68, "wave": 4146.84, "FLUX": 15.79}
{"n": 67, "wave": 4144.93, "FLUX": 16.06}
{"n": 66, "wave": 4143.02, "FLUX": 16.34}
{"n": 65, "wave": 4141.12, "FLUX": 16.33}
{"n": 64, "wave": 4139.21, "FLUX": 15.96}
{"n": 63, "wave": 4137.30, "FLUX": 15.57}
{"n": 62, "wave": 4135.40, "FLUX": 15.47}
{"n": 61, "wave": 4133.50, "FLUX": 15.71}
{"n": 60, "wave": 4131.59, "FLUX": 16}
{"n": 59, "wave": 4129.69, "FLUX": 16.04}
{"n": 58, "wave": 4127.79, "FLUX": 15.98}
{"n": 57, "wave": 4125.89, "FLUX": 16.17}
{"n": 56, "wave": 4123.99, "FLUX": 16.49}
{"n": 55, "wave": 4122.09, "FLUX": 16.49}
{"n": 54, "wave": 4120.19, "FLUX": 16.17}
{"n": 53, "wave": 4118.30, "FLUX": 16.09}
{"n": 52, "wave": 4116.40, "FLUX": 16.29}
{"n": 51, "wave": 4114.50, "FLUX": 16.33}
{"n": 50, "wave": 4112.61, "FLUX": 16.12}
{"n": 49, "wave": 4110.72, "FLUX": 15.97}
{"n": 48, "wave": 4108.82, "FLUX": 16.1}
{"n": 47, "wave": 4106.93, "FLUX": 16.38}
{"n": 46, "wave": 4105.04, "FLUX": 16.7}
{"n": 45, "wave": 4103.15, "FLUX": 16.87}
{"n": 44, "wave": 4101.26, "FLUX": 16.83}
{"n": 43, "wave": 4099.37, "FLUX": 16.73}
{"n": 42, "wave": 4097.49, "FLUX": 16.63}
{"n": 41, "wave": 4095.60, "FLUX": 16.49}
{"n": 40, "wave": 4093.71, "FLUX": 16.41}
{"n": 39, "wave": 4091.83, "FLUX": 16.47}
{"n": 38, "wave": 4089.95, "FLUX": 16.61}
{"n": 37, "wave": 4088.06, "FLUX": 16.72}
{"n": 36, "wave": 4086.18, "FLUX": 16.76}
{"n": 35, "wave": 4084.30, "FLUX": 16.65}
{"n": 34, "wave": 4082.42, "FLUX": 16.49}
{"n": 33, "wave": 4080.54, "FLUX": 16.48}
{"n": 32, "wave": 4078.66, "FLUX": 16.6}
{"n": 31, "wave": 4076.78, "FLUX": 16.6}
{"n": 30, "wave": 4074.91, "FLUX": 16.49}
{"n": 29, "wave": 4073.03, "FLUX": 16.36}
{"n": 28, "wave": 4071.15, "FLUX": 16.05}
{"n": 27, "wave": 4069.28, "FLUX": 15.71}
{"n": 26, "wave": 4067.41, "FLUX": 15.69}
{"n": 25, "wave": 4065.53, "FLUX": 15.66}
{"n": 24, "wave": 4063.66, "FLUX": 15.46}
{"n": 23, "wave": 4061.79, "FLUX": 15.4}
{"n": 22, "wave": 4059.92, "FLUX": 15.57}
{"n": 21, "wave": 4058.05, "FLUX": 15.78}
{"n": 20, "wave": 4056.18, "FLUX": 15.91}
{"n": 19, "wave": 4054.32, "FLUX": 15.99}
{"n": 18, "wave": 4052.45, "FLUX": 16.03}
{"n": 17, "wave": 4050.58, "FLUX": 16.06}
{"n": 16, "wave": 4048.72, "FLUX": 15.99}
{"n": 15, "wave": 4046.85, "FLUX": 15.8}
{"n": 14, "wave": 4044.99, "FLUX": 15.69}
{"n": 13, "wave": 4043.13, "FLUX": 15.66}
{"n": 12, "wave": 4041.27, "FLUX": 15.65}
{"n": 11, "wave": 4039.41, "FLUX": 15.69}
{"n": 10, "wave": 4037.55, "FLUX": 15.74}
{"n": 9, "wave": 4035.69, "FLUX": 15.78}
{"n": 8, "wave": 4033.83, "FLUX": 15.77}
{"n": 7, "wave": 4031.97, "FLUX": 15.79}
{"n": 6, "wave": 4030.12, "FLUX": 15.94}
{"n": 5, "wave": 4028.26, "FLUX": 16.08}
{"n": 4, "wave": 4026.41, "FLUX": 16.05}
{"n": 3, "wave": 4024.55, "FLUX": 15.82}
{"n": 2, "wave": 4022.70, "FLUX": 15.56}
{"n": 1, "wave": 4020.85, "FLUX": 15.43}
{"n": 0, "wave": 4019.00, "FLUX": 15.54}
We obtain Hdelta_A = -1.38 Angstrom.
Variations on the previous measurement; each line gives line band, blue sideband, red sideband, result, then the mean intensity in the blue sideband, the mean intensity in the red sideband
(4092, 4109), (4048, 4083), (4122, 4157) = -0.64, 16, 16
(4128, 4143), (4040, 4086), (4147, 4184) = 0.26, 16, 16.3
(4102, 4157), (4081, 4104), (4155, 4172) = 1.22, 16.6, 16.3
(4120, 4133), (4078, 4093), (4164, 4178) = 0.36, 16.6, 16.7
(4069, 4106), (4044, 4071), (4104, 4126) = -1.17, 15.8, 16.3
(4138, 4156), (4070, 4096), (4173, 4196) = 0.49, 16.5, 16.3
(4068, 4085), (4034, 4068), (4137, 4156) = -0.61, 15.8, 15.9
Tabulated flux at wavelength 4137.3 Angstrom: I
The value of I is 15.57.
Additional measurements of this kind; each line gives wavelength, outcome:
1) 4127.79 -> 15.98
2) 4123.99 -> 16.49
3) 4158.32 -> 15.82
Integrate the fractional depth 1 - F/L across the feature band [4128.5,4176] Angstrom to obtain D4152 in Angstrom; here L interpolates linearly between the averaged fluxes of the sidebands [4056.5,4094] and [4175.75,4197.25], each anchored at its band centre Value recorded 0.4 Angstrom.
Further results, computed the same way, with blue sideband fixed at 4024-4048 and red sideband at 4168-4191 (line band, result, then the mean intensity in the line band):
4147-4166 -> 0.6 Angstrom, 15.9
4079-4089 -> -0.4 Angstrom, 16.6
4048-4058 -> -0.1 Angstrom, 16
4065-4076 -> 0.0 Angstrom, 16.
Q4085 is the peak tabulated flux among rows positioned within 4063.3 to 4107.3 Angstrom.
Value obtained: 16.87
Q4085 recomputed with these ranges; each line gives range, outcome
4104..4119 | 16.7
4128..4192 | 16.92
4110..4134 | 16.49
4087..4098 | 16.72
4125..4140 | 16.17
